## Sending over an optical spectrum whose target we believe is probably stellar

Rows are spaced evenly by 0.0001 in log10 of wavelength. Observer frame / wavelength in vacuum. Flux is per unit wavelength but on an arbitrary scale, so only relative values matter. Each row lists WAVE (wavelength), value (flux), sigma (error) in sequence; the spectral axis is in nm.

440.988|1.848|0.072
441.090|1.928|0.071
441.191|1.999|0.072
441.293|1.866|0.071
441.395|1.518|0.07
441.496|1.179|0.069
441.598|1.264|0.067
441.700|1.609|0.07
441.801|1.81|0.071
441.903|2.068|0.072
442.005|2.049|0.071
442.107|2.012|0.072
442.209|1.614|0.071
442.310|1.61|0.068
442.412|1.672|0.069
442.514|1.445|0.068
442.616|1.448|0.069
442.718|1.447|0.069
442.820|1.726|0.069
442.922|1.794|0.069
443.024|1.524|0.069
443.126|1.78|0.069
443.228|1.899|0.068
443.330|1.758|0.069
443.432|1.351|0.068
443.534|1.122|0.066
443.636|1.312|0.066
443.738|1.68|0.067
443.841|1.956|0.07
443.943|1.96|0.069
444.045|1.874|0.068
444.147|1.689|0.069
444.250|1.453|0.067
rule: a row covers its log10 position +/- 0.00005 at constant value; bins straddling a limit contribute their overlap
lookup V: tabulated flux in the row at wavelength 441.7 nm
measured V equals 1.609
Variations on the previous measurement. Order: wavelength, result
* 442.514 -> 1.445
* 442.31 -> 1.61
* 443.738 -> 1.68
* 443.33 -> 1.758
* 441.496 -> 1.179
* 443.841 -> 1.956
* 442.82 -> 1.726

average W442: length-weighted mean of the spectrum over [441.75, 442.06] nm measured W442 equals 1.98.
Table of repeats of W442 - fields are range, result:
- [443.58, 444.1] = 1.75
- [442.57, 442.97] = 1.6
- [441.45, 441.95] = 1.59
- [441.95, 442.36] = 1.82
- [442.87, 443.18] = 1.7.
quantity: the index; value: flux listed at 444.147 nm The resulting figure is 1.689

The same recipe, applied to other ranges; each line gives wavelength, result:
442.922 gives 1.794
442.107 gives 2.012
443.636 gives 1.312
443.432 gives 1.351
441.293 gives 1.866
